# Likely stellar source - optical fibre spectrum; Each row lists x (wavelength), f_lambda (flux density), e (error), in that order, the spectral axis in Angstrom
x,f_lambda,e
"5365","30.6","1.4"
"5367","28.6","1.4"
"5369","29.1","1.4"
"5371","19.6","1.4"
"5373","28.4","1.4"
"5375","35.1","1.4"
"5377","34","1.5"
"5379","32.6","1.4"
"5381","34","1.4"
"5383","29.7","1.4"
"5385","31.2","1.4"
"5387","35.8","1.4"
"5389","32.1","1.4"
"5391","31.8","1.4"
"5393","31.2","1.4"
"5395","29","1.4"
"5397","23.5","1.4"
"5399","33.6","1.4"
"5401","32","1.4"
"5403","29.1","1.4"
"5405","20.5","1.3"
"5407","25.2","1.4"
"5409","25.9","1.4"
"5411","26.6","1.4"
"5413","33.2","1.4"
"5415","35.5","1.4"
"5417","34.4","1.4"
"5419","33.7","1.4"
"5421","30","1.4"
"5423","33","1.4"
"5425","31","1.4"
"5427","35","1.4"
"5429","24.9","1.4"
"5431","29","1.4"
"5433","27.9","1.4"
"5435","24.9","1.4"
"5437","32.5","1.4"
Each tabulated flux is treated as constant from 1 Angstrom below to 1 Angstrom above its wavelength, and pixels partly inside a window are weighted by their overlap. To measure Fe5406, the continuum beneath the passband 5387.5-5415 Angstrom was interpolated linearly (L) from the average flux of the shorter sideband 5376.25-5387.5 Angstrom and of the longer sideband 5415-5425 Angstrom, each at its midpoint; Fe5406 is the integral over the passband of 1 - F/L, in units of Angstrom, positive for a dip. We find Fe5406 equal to 3.1 Angstrom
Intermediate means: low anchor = 32.7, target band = 29.1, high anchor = 32.9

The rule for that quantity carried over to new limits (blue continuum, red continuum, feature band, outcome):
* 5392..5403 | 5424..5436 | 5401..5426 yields -0.56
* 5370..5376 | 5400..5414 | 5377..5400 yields -3.19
